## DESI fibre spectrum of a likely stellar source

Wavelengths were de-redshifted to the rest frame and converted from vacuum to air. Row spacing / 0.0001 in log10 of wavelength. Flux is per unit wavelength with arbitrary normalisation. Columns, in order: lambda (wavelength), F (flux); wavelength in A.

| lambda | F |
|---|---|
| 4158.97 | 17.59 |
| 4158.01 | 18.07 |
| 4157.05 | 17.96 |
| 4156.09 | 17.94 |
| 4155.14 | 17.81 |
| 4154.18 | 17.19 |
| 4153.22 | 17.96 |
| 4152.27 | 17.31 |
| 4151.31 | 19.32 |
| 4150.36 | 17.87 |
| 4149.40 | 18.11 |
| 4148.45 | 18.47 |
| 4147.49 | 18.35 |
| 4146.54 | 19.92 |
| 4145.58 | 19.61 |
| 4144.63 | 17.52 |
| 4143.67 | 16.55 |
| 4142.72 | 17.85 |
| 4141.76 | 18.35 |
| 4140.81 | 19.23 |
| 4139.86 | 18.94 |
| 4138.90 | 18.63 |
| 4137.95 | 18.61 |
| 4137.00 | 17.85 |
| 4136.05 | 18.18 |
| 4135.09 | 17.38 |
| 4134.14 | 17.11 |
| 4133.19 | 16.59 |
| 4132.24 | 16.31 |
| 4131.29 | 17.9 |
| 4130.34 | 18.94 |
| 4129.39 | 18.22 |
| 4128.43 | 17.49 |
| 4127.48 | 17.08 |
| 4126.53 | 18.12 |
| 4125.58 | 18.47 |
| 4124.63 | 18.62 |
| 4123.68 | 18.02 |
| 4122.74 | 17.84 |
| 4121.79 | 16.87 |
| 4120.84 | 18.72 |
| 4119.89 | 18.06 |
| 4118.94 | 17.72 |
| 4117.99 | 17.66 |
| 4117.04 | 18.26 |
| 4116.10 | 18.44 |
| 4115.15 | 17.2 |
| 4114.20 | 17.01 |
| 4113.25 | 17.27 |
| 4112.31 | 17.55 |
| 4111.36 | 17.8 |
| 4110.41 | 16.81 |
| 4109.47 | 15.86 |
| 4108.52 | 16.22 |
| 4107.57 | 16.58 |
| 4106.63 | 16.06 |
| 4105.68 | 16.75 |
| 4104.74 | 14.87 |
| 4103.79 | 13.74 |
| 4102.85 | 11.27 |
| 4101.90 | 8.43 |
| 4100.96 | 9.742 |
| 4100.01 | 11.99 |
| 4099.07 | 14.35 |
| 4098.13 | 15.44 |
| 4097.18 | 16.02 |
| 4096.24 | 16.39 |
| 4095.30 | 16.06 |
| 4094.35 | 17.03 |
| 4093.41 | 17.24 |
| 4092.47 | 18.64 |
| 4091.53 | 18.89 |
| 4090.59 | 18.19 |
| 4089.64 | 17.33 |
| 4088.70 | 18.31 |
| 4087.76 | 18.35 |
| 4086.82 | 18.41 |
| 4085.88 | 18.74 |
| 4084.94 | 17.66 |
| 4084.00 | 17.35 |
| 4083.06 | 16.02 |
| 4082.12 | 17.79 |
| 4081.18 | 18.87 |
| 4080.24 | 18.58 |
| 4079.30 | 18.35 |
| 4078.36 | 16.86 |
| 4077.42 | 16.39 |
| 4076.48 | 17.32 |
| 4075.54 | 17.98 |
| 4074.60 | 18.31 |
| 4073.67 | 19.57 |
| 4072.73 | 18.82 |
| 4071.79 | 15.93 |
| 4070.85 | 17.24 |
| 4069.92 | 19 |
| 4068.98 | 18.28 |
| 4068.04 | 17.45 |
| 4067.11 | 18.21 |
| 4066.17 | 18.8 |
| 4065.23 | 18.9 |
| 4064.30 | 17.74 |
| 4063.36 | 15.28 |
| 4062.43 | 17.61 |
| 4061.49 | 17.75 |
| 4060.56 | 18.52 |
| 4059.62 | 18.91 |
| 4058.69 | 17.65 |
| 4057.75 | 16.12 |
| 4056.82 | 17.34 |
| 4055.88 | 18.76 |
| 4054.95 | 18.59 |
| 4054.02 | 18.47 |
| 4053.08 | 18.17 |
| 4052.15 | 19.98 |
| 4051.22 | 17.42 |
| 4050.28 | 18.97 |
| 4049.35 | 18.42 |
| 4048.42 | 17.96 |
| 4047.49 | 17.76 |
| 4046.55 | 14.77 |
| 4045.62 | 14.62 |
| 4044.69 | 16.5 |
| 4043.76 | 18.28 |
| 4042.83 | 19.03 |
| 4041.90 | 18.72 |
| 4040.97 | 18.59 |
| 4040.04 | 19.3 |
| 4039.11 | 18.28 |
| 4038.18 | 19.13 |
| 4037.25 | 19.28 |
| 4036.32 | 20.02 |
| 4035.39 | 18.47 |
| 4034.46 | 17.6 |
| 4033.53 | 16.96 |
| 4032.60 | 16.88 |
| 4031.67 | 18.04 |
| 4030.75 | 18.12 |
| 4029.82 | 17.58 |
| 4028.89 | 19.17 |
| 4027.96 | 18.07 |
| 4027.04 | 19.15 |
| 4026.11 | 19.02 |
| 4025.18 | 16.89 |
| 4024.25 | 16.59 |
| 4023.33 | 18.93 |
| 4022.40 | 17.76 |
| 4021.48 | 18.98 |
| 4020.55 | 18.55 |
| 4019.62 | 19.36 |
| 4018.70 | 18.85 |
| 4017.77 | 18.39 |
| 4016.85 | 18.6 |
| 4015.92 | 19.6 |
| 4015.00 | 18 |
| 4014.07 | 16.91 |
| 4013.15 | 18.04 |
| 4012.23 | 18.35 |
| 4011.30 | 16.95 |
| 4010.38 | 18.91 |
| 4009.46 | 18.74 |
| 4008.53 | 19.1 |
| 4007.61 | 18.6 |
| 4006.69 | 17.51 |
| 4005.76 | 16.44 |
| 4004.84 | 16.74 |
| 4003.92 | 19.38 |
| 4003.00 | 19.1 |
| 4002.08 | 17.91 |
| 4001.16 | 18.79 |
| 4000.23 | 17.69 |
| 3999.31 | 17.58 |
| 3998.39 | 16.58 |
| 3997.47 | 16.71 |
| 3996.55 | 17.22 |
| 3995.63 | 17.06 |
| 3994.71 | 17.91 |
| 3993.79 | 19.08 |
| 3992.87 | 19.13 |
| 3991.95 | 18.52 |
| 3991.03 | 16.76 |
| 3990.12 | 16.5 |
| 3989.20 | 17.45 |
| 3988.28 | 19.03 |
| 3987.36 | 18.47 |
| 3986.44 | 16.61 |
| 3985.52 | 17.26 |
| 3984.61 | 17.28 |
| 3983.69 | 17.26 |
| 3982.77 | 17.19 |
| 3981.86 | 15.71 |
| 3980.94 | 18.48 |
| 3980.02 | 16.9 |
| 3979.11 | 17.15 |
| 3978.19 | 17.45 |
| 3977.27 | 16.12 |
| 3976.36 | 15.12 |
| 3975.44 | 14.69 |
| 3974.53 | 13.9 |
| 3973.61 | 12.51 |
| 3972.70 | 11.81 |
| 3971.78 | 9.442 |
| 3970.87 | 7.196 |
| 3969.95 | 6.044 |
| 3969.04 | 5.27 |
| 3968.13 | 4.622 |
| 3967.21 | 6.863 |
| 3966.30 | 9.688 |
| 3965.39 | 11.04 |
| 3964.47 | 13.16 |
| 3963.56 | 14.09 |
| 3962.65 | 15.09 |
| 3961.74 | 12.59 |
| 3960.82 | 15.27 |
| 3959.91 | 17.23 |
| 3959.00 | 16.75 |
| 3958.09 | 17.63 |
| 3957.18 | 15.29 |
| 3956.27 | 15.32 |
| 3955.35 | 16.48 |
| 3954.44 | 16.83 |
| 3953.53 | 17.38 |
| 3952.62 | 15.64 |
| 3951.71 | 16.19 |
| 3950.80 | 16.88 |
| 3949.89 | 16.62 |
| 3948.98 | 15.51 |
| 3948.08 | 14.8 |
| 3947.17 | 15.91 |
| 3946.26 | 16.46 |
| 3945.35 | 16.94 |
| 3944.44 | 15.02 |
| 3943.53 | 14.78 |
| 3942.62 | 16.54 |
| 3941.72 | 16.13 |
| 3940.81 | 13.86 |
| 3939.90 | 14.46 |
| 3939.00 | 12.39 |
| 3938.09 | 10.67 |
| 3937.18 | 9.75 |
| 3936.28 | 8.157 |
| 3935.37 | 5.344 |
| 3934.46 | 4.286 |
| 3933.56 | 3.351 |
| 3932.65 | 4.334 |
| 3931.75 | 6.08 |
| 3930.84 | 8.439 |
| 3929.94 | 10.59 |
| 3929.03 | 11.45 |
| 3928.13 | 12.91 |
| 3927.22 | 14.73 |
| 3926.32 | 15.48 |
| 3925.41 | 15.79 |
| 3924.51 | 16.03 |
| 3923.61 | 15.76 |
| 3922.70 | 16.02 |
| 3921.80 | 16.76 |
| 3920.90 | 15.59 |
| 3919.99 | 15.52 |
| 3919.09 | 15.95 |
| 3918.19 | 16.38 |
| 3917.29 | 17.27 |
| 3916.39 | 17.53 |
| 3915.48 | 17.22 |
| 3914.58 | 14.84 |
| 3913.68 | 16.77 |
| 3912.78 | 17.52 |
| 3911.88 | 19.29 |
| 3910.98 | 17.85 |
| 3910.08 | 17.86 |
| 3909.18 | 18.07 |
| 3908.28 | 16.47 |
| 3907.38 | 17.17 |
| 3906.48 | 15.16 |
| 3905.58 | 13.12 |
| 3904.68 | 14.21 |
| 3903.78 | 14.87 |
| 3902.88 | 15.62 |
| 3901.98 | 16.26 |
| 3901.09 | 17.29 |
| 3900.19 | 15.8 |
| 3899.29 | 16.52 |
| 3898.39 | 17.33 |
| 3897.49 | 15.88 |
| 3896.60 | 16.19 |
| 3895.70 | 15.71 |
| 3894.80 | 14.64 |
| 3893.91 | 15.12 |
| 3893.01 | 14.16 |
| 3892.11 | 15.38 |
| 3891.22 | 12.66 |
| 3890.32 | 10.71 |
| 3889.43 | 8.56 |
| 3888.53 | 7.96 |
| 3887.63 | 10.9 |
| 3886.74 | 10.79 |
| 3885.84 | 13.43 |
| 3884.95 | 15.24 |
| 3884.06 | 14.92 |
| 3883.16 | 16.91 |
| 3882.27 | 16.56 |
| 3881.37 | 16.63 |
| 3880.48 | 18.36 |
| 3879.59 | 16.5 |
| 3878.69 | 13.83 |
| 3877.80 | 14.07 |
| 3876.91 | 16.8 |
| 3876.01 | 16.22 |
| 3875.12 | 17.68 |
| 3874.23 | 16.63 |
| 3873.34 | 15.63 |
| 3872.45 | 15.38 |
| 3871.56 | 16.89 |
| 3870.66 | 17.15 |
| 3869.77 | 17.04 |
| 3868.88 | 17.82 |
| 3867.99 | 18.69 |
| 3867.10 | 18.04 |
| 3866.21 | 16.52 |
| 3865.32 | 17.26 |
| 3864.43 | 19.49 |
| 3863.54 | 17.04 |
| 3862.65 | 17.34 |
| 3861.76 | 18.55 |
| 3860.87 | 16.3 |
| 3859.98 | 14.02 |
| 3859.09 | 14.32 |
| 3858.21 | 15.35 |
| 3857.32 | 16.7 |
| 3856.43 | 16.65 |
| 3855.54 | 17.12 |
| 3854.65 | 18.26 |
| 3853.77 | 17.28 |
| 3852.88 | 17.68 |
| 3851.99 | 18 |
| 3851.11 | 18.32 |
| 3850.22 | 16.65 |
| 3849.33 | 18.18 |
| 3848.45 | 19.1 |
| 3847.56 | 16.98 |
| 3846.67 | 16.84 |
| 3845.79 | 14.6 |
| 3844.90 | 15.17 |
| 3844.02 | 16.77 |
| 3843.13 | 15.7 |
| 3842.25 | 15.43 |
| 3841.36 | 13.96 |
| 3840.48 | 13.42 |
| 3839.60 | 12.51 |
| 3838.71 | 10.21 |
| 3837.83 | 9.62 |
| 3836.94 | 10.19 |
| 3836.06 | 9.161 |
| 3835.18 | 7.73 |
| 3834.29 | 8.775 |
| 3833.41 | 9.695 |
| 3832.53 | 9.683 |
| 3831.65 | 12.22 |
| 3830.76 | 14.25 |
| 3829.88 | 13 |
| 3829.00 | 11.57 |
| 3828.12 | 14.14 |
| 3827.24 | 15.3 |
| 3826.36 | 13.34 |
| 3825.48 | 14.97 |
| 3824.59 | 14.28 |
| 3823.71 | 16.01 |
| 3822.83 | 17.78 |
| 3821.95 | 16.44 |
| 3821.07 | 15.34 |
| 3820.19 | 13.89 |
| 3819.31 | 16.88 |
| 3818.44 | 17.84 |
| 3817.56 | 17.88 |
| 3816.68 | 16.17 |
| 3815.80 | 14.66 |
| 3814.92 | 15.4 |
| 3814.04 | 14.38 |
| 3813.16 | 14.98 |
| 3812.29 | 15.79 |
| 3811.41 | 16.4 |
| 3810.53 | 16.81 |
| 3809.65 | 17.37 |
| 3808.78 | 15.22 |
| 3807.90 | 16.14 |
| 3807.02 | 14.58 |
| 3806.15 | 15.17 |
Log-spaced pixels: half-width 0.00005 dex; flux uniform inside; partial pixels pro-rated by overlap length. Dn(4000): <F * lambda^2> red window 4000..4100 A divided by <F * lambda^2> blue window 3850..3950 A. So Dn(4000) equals 1.3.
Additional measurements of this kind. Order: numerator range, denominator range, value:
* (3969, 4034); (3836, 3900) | 1.18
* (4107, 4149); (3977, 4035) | 1.06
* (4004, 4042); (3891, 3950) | 1.34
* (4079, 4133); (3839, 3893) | 1.21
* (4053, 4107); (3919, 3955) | 1.36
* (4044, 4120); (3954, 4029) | 1.10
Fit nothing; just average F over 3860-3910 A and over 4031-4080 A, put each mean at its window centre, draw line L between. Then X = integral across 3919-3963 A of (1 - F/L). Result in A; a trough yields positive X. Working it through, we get 7.0 A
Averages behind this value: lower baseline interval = 15.6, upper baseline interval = 18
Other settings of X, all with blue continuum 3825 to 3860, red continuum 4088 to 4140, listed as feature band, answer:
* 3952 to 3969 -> 1.8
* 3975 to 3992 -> -1.5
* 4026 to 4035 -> -1.1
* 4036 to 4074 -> -4.1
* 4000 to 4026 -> -3.8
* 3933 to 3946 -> 3.1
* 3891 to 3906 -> -0.5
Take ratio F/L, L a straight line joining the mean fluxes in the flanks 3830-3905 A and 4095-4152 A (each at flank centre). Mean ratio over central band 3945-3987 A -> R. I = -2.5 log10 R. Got 0.10 mag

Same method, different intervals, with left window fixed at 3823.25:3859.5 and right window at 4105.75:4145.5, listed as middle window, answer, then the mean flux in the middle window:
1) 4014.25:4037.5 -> -0.11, 18.3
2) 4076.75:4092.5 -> -0.04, 17.9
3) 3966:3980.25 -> 0.35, 11.5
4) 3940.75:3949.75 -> -0.01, 15.7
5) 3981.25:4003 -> -0.09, 17.6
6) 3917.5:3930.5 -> 0.03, 14.9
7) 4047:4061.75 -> -0.08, 18.2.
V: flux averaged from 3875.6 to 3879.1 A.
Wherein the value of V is 15.2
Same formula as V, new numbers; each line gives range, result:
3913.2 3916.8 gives 16.6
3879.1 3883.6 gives 17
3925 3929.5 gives 14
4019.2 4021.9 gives 18.9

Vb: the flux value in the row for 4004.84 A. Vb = 16.74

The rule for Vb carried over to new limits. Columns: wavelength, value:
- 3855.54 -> 17.12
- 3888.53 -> 7.96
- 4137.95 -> 18.61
